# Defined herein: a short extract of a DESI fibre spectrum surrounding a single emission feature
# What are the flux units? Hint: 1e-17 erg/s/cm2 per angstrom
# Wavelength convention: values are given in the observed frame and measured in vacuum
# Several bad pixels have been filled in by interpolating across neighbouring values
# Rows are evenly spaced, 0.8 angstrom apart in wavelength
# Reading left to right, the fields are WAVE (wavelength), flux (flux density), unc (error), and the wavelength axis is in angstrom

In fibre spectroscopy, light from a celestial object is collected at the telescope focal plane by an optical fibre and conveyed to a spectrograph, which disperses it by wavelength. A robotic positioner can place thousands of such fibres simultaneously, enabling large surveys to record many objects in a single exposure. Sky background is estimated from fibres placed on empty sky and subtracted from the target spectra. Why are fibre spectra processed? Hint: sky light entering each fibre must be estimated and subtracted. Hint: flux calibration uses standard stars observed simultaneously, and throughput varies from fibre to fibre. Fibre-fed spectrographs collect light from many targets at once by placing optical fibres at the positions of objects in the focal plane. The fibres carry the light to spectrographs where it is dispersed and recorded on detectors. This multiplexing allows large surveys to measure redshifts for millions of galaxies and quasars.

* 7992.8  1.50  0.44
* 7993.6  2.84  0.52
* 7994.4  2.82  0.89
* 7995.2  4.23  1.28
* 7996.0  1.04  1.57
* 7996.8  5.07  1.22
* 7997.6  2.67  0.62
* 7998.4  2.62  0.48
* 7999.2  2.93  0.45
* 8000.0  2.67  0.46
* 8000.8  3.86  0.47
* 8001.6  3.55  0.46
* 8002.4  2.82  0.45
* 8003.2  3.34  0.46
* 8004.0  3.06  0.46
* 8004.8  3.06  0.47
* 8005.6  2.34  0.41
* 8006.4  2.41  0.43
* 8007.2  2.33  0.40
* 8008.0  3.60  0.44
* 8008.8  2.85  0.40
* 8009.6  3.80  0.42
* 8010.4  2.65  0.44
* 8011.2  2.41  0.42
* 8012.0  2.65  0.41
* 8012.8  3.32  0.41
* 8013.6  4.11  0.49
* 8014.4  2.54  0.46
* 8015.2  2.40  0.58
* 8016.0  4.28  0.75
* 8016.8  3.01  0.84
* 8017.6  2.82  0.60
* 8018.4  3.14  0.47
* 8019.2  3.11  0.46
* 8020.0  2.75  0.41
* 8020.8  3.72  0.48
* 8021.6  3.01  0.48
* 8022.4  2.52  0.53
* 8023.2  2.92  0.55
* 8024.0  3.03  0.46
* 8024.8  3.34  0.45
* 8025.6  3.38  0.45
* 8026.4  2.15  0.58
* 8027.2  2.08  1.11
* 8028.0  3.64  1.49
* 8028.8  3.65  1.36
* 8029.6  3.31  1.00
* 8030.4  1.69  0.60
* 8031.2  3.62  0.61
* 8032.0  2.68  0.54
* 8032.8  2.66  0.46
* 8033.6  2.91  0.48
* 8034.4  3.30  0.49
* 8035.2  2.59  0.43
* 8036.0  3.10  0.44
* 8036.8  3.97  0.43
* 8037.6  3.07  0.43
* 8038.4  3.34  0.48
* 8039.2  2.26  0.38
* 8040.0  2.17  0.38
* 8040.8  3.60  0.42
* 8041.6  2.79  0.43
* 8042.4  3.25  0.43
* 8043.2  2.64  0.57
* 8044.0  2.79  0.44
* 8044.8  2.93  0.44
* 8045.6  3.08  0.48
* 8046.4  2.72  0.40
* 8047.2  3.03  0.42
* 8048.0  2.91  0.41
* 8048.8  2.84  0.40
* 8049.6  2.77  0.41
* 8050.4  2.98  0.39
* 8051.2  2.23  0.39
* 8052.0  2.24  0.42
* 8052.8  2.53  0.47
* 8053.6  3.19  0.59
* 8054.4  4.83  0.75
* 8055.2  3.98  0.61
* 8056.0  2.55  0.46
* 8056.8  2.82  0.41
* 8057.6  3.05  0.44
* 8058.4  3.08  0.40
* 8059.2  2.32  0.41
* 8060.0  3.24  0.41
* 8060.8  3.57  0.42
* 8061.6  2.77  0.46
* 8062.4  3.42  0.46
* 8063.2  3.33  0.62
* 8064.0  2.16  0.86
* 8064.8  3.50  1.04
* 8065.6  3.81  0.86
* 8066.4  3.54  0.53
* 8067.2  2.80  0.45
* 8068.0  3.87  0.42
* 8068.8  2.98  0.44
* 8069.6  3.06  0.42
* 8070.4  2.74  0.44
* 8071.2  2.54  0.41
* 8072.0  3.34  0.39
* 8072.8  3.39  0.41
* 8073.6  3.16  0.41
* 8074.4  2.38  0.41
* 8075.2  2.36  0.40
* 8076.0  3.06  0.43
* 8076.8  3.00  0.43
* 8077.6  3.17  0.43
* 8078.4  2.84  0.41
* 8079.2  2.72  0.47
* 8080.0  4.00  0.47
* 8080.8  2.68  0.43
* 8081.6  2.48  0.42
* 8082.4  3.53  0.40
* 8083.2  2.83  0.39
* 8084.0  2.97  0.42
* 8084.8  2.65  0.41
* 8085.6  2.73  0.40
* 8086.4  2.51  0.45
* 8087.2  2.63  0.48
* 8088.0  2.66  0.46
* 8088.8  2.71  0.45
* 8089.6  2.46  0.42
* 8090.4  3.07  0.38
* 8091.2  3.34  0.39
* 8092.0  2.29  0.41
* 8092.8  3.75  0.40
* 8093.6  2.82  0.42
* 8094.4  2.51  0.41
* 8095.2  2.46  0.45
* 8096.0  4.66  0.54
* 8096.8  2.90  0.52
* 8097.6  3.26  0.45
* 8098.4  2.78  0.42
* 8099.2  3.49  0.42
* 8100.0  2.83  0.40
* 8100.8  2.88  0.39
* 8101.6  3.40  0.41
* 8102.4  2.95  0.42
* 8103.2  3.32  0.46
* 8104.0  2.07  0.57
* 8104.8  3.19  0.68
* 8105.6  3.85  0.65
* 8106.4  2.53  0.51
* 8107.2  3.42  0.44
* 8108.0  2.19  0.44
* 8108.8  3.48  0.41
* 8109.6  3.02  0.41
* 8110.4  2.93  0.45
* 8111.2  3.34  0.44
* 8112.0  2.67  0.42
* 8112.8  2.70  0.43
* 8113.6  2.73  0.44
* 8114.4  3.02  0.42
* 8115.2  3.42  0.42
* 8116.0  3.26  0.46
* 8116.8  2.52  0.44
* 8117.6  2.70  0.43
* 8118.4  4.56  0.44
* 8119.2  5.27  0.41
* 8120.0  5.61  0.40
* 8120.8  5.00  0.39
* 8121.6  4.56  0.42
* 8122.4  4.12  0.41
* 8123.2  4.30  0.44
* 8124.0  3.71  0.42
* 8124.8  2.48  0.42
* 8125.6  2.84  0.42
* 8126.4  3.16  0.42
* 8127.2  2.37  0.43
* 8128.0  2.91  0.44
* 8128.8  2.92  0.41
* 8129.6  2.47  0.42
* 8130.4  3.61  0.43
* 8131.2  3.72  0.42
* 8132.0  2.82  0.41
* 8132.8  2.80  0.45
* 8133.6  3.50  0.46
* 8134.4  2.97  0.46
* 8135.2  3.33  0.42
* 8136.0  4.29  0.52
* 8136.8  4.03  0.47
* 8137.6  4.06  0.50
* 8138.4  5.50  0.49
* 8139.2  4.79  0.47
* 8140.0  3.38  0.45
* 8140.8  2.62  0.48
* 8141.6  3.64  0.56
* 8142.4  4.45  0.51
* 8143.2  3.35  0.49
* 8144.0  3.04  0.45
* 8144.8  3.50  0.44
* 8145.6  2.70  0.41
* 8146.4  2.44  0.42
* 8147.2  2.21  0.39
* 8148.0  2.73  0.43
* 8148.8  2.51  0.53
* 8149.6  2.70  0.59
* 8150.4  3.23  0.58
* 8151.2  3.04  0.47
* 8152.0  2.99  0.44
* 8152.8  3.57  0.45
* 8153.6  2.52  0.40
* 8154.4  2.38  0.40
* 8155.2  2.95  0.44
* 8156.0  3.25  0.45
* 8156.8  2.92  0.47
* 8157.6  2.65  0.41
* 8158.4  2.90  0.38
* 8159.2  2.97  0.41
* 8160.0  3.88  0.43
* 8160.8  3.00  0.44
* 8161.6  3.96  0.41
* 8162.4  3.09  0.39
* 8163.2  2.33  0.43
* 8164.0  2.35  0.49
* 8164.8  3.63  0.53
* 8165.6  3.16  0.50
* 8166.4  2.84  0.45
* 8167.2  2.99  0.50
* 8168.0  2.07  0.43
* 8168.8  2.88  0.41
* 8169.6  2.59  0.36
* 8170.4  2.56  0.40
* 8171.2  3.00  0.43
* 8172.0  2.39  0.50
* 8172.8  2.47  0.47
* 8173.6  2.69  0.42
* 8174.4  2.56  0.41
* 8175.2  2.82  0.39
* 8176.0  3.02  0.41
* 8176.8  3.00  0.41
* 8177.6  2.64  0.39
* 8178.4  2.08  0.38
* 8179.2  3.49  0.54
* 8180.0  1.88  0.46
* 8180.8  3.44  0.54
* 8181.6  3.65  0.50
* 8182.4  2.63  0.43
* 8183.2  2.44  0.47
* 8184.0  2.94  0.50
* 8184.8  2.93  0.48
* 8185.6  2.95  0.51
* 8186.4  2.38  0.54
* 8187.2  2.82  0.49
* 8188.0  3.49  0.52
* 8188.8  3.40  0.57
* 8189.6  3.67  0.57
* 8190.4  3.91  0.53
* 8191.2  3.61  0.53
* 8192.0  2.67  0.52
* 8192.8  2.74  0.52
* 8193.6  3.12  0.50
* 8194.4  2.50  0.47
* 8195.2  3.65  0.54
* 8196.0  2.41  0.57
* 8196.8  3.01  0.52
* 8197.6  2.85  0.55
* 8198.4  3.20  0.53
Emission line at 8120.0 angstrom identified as [S II] 6716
